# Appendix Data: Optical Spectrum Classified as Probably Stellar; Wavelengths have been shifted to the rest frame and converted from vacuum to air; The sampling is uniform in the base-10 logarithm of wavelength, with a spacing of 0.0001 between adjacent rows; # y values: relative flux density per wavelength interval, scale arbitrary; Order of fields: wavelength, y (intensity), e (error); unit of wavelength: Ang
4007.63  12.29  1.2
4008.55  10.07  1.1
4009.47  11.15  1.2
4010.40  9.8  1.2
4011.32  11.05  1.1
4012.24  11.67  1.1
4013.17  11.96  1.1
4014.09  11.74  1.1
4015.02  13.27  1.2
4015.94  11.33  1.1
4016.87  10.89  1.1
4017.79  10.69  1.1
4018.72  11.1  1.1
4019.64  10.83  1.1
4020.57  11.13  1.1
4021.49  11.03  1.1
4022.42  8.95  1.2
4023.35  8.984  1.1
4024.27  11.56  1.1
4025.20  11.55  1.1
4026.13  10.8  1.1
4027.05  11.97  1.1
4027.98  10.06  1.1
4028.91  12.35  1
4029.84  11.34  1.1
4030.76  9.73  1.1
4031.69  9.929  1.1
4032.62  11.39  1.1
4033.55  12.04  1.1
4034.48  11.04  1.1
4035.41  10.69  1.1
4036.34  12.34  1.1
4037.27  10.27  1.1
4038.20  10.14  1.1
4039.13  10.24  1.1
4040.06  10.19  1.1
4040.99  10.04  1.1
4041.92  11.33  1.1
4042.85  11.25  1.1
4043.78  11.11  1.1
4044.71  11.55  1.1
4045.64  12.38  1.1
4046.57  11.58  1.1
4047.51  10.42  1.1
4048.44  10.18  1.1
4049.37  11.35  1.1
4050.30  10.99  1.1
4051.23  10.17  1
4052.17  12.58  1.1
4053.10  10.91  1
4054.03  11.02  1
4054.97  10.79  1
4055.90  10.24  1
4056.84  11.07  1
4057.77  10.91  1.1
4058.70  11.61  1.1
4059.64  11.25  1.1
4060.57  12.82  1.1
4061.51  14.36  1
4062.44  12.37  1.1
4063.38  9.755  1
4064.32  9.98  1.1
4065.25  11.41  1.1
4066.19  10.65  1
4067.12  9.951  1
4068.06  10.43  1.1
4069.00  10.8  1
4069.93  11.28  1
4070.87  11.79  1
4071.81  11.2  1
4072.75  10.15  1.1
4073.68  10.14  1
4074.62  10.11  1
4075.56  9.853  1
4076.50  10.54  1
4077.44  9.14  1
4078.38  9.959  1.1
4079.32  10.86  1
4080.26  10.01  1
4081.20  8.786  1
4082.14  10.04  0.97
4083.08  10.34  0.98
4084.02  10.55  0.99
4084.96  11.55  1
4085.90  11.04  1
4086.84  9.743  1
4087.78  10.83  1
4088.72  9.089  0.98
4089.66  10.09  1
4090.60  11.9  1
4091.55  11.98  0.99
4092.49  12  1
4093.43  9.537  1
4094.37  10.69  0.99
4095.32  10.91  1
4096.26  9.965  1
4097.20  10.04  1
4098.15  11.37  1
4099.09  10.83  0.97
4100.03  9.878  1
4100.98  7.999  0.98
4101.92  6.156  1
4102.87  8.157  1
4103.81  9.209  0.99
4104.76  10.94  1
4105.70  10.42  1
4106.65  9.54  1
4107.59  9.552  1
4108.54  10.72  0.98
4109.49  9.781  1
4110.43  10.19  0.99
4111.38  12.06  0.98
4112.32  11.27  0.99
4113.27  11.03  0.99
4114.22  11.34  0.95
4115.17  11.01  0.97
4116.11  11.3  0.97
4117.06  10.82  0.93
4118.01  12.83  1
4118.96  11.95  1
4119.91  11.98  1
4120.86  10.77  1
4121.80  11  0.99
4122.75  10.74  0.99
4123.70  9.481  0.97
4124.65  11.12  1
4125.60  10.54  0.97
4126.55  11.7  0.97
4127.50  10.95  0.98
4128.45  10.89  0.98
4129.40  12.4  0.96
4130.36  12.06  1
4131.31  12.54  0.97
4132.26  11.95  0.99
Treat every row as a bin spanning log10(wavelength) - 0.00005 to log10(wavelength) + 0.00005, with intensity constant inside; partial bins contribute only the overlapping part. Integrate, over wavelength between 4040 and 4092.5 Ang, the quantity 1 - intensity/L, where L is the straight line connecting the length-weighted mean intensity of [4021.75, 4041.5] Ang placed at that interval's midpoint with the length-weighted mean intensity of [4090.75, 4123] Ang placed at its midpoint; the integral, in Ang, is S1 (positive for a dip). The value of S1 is -0.9 Ang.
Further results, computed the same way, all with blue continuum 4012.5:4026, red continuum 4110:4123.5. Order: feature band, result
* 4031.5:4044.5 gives 0.25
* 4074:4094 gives 1.48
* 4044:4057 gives 0.05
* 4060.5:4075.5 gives 0.24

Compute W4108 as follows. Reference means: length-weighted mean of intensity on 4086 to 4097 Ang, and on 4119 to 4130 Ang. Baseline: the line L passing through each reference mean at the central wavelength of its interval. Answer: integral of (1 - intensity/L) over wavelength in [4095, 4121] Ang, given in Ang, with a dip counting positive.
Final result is 1.1 Ang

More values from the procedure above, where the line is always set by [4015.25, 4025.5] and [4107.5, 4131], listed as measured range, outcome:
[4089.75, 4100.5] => 0.2 Ang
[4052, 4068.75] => -0.4 Ang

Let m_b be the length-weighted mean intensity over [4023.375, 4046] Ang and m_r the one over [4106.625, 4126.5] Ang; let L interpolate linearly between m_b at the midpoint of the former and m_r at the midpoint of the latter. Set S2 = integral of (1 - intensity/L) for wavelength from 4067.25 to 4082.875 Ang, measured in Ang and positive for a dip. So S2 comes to 0.96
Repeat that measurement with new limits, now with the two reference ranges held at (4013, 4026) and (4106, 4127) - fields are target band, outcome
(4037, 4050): 0.2 Ang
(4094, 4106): 1.4 Ang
